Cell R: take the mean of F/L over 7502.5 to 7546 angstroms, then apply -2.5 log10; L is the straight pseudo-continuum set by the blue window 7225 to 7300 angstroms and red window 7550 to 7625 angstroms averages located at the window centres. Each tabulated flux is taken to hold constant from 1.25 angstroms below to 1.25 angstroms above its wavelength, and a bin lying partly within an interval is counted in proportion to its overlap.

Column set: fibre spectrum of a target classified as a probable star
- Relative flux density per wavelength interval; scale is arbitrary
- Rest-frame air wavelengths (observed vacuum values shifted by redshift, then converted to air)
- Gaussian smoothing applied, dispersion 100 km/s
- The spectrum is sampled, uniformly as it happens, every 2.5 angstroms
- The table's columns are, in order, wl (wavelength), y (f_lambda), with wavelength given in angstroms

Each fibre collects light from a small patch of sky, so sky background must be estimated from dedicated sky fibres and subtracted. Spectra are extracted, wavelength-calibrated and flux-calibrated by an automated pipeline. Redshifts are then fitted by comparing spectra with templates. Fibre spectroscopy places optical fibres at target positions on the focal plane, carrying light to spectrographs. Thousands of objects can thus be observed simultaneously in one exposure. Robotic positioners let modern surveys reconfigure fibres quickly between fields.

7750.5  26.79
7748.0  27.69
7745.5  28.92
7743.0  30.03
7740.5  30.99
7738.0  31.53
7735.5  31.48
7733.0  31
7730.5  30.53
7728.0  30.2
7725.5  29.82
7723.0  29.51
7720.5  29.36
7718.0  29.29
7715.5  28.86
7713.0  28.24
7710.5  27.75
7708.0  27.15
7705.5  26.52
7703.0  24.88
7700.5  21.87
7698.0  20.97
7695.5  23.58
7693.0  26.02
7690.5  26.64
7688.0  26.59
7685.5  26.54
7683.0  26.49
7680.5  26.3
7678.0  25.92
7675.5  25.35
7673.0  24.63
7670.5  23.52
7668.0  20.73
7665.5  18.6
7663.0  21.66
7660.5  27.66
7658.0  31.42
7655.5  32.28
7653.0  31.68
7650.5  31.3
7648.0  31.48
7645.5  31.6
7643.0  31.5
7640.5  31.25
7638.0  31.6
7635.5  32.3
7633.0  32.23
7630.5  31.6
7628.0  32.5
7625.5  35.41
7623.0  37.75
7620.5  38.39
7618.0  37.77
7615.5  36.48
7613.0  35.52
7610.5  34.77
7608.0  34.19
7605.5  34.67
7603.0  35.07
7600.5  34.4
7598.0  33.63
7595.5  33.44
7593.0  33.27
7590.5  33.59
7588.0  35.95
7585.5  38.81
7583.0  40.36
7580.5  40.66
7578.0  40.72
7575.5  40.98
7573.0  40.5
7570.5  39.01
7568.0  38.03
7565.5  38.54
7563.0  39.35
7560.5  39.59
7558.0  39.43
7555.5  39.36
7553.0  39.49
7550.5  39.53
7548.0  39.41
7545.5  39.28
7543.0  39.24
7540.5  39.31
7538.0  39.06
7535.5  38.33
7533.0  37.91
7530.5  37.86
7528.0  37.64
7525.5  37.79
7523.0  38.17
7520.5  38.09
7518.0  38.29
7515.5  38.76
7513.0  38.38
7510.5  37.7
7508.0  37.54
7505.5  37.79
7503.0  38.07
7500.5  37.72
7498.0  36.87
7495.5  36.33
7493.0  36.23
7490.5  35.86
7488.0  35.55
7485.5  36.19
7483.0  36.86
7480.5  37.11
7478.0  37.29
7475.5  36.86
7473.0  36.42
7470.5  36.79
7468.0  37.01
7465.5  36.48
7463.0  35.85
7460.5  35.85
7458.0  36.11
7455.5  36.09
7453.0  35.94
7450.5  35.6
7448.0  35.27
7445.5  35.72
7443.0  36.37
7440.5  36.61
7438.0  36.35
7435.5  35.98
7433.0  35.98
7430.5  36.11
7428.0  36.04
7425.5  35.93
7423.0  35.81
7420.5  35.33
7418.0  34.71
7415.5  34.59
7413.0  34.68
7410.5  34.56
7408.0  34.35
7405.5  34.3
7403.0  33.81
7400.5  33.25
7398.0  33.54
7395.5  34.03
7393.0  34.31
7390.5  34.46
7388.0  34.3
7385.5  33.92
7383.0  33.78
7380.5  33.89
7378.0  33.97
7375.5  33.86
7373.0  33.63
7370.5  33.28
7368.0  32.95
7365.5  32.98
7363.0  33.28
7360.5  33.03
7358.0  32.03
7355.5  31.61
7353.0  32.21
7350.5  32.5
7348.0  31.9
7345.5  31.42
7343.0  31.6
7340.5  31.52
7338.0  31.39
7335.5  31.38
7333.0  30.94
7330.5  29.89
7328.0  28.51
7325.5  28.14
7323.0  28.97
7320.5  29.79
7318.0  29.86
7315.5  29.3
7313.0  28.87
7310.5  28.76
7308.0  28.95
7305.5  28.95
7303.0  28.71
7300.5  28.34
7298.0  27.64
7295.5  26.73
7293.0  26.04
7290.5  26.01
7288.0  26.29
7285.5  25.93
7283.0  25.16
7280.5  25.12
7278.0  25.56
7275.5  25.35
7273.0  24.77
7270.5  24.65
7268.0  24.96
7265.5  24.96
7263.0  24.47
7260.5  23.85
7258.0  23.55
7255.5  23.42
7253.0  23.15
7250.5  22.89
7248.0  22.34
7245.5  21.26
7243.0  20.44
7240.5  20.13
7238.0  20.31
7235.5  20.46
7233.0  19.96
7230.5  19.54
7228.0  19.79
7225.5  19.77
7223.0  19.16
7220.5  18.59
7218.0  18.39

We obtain -0.106 mag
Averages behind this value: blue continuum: 23.6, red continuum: 37.4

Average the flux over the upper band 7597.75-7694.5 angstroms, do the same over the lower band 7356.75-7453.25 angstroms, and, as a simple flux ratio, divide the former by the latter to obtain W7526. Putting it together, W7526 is 0.88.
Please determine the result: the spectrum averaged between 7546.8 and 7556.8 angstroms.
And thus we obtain 39.4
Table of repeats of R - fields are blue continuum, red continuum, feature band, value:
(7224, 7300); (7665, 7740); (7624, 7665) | -0.17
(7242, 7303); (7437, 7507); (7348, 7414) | -0.08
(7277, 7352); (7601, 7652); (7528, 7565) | -0.20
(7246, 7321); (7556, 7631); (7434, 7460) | -0.14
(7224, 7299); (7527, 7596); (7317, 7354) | -0.13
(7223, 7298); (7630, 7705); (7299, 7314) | -0.21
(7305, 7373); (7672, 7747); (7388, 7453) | -0.16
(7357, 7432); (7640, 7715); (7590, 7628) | -0.23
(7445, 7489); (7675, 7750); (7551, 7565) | -0.19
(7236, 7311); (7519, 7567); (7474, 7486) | -0.04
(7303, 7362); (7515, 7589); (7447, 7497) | -0.01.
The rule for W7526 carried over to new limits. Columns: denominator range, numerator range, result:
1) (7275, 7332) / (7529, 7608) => 1.37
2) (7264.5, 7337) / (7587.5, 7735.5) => 1.08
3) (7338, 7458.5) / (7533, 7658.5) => 1.06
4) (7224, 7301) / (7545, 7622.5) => 1.59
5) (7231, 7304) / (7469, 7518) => 1.54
